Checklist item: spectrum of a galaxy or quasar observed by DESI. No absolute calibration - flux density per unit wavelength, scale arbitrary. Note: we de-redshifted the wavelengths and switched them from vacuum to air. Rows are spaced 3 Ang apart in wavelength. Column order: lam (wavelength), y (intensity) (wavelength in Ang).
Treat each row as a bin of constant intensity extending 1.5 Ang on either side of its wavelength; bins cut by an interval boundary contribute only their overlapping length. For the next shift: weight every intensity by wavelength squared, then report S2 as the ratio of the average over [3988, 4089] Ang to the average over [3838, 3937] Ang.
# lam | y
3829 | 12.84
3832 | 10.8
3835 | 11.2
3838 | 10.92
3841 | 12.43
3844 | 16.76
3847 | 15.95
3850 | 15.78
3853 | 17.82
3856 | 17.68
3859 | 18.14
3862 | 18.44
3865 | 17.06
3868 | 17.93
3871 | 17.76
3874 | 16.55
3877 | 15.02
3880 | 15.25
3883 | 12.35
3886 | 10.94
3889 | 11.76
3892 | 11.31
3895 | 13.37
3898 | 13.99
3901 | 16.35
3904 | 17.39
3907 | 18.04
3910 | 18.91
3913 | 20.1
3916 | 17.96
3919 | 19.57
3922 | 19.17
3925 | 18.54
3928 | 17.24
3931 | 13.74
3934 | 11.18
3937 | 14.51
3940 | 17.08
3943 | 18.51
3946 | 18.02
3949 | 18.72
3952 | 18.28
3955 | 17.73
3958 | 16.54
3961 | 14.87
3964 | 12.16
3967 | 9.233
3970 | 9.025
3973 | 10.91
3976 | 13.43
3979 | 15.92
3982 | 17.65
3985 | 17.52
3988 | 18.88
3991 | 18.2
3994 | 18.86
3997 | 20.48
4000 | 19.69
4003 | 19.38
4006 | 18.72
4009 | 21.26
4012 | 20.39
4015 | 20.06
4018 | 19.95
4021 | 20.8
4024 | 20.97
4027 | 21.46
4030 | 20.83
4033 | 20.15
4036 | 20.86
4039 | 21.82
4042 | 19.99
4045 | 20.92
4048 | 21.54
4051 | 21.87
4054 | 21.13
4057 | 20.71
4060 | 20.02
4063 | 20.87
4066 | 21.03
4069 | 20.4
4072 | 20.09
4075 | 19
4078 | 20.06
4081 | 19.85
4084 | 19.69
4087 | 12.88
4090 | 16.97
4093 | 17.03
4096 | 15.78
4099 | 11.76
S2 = 1.4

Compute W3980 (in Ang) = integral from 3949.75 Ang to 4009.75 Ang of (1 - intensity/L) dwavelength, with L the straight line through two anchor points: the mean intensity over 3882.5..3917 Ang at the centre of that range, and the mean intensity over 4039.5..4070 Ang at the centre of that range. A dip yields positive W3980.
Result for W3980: 5.9 Ang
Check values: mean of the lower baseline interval 15.2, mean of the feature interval 16.4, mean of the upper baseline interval 20.9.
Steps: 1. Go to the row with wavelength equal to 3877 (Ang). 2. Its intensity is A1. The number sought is 15.02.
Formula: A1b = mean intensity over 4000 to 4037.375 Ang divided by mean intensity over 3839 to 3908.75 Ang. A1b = 1.31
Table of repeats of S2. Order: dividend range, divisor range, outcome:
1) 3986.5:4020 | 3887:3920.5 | 1.28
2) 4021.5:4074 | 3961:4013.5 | 1.30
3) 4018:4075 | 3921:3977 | 1.44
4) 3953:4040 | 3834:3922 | 1.20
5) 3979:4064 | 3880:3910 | 1.50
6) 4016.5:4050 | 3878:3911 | 1.55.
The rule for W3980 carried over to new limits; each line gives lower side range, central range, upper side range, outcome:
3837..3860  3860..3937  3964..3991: -4.3 Ang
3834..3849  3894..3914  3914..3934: -0.6 Ang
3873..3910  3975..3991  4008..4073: 1.3 Ang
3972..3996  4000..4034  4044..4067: -3.1 Ang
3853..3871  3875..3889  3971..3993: 3.4 Ang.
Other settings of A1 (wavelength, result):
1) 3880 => 15.25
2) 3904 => 17.39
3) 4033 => 20.15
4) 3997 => 20.48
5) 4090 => 16.97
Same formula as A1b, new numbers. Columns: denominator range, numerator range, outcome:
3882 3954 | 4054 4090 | 1.20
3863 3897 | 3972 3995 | 1.13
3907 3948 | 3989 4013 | 1.13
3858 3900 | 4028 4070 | 1.39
